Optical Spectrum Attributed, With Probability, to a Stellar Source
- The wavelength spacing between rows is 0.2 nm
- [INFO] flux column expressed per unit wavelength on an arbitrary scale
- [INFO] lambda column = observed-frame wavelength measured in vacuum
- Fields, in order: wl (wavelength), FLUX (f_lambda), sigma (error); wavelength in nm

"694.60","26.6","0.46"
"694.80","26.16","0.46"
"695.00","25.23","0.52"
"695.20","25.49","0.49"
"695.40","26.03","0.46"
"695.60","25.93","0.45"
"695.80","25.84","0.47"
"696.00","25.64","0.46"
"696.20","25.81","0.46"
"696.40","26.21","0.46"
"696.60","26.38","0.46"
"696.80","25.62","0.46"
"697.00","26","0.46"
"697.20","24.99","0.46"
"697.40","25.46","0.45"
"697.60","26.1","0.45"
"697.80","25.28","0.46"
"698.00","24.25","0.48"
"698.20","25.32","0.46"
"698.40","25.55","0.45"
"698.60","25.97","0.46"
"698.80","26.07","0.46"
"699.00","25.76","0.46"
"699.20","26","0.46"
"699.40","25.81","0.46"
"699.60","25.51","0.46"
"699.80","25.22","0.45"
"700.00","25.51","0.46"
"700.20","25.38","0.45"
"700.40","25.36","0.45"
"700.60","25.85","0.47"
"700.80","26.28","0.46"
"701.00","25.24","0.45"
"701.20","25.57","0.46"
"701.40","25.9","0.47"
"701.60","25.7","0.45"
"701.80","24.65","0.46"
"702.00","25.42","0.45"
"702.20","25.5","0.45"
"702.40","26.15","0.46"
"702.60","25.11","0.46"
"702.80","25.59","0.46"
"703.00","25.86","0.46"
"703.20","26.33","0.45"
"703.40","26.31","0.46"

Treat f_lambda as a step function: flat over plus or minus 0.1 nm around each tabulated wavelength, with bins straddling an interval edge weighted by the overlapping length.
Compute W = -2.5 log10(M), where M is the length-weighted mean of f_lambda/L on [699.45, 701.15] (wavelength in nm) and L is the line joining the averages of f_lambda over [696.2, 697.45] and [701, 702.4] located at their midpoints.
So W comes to 0.00 mag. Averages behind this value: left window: 25.8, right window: 25.5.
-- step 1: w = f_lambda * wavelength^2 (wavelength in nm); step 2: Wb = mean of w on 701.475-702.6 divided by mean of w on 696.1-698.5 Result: 1.0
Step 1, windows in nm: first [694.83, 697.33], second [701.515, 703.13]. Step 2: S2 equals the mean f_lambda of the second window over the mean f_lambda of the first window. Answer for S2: 0.99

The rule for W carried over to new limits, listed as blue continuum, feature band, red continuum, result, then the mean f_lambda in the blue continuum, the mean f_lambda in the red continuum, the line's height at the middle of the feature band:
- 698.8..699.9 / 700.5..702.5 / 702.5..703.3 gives 0.00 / 25.7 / 25.7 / 25.7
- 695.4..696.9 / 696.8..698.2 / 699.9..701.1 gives 0.02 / 25.9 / 25.6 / 25.8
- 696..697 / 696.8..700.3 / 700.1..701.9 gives 0.01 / 26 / 25.5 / 25.8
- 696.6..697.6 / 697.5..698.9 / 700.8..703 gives 0.01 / 25.7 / 25.5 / 25.6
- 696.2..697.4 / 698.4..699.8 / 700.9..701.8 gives -0.01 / 25.8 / 25.5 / 25.6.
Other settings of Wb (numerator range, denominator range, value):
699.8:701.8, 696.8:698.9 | 1.01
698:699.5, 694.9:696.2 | 1.01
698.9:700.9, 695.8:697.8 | 1.00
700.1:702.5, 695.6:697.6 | 1.01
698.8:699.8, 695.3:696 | 1.00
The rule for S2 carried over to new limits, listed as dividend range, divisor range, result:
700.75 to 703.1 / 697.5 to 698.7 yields 1.01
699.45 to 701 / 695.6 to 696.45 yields 0.99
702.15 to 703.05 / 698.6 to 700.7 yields 1.00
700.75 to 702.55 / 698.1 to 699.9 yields 1.00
